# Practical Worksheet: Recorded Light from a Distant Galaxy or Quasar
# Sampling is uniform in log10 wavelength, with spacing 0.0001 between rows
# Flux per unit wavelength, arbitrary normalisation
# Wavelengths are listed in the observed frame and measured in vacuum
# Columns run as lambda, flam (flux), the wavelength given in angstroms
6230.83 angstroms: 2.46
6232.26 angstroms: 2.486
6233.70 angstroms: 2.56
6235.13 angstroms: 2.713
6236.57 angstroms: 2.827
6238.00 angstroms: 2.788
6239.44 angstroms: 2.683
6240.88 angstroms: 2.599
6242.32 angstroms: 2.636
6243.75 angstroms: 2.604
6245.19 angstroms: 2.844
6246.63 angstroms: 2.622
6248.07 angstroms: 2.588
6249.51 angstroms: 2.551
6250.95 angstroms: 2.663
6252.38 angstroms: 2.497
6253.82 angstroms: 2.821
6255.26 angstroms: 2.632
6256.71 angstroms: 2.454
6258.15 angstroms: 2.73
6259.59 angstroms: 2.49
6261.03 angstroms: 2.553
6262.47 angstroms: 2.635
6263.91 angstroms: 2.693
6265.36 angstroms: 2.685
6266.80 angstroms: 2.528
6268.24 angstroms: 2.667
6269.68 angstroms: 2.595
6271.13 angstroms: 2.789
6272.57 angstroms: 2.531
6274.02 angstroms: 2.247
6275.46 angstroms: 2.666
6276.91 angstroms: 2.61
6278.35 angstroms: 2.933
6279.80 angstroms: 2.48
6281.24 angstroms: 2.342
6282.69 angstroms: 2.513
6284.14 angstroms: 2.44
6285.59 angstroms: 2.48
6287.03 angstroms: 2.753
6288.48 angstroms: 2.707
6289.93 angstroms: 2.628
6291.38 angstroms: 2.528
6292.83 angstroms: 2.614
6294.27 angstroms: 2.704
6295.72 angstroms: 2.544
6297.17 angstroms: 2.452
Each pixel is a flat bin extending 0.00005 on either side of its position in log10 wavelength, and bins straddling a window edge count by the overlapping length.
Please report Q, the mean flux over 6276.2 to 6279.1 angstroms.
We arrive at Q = 2.77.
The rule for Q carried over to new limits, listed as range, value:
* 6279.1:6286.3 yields 2.45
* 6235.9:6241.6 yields 2.72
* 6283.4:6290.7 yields 2.6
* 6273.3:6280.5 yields 2.59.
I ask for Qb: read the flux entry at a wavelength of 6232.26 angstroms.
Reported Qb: 2.486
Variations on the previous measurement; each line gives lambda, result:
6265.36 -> 2.685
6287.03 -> 2.753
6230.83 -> 2.46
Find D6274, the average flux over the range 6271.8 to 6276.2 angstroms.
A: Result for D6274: 2.48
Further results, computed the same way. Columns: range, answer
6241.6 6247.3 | 2.68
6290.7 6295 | 2.62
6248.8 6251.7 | 2.61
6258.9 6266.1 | 2.61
